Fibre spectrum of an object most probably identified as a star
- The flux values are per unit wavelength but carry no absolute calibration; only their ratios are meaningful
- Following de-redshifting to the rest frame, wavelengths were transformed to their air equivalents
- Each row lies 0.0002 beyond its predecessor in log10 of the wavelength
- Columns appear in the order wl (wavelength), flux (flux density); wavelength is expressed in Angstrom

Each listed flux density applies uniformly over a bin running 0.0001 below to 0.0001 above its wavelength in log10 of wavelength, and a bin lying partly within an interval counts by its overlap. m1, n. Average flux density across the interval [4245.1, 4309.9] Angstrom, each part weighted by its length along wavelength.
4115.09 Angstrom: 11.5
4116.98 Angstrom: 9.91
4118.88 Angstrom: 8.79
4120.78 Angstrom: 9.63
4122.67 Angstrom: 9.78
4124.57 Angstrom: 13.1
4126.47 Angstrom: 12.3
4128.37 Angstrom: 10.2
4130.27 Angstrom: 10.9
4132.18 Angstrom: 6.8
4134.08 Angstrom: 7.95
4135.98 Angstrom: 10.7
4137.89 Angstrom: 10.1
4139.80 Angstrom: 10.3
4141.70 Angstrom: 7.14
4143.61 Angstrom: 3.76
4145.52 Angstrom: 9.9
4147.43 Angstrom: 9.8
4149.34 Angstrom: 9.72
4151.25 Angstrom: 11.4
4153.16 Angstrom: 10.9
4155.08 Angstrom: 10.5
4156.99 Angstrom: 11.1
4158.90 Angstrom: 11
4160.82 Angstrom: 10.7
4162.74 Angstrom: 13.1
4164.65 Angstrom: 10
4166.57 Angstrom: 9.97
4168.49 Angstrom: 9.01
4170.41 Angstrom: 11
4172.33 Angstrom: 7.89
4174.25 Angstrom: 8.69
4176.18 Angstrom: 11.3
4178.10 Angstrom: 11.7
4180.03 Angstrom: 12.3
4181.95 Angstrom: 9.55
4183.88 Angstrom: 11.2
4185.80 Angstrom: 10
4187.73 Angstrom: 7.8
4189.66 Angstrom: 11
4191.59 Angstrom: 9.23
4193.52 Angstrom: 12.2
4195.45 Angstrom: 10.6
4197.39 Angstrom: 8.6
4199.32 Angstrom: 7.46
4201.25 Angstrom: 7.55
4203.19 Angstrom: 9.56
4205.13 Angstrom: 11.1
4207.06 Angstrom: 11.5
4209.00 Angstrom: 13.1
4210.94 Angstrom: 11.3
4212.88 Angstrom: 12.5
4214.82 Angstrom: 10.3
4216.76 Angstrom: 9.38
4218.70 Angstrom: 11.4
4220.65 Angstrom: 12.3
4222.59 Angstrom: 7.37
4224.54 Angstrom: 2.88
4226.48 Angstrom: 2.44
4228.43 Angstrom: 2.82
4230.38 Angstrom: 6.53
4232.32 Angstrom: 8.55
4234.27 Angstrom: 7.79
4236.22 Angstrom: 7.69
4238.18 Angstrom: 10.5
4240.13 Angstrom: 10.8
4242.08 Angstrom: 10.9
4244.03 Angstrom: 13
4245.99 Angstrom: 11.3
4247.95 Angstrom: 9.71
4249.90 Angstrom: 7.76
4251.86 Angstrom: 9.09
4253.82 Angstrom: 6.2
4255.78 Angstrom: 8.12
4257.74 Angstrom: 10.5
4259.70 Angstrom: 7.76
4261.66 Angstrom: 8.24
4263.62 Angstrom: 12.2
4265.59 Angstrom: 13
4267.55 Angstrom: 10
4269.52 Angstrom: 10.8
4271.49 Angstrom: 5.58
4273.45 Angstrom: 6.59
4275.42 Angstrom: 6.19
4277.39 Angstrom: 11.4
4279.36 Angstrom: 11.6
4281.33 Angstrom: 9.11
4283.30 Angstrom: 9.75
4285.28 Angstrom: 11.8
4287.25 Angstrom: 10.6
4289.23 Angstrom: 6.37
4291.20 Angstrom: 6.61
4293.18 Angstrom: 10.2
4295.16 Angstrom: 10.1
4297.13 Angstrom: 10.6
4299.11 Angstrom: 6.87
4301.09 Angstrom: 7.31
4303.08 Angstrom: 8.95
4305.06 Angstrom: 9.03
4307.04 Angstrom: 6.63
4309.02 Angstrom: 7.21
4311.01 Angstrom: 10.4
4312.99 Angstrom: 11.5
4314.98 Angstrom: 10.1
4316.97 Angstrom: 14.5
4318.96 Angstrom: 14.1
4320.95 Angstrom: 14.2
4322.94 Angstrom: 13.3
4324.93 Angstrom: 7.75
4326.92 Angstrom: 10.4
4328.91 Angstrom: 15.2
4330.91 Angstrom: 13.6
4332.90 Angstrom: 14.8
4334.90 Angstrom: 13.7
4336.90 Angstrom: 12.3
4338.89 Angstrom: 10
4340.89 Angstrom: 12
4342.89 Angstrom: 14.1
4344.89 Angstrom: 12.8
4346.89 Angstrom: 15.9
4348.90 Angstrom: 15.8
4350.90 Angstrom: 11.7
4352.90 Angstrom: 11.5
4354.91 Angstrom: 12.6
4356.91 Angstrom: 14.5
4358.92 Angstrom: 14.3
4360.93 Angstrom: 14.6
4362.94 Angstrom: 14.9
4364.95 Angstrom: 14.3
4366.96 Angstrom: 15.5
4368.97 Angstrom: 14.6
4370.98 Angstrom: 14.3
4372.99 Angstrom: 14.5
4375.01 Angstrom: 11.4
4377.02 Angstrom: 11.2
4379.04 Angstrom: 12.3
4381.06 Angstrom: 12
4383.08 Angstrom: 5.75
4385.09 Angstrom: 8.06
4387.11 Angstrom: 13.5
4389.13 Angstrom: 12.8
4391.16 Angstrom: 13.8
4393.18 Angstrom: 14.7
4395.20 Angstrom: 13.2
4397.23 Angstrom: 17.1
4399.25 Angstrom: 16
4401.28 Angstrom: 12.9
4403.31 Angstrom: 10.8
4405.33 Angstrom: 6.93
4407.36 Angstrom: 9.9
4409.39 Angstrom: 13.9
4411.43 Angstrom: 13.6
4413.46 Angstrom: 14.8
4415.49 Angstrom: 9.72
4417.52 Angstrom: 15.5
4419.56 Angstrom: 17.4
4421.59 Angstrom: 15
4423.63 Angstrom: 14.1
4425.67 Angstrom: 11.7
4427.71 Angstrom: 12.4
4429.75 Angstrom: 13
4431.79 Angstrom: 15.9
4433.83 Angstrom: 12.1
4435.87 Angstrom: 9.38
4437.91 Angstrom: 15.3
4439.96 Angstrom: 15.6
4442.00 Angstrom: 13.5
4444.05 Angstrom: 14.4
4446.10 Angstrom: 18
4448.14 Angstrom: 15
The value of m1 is 9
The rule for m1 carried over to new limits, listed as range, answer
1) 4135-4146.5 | 8.65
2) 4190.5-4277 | 9.16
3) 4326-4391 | 13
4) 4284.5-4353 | 11.2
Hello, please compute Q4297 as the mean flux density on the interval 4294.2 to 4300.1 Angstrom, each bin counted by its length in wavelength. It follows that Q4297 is 9.2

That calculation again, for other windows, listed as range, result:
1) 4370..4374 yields 14.4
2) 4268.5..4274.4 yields 7.68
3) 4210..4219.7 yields 11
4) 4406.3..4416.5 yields 12.4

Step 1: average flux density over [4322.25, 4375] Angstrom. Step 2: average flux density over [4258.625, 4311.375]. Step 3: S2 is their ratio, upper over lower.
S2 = 1.5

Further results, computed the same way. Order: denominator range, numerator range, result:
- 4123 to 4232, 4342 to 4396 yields 1.36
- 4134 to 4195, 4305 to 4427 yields 1.26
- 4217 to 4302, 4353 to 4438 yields 1.48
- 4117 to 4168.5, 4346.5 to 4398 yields 1.33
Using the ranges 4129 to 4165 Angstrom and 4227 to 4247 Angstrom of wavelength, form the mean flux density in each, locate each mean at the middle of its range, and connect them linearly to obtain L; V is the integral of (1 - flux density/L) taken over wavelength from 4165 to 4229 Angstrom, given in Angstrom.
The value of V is -2.2 Angstrom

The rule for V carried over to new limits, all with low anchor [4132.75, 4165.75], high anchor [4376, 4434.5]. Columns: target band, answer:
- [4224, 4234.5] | 5.6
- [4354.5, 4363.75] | -1.5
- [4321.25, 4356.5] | -2.4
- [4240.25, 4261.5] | 3.0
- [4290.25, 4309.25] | 5.2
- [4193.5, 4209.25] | 0.8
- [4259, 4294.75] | 6.2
